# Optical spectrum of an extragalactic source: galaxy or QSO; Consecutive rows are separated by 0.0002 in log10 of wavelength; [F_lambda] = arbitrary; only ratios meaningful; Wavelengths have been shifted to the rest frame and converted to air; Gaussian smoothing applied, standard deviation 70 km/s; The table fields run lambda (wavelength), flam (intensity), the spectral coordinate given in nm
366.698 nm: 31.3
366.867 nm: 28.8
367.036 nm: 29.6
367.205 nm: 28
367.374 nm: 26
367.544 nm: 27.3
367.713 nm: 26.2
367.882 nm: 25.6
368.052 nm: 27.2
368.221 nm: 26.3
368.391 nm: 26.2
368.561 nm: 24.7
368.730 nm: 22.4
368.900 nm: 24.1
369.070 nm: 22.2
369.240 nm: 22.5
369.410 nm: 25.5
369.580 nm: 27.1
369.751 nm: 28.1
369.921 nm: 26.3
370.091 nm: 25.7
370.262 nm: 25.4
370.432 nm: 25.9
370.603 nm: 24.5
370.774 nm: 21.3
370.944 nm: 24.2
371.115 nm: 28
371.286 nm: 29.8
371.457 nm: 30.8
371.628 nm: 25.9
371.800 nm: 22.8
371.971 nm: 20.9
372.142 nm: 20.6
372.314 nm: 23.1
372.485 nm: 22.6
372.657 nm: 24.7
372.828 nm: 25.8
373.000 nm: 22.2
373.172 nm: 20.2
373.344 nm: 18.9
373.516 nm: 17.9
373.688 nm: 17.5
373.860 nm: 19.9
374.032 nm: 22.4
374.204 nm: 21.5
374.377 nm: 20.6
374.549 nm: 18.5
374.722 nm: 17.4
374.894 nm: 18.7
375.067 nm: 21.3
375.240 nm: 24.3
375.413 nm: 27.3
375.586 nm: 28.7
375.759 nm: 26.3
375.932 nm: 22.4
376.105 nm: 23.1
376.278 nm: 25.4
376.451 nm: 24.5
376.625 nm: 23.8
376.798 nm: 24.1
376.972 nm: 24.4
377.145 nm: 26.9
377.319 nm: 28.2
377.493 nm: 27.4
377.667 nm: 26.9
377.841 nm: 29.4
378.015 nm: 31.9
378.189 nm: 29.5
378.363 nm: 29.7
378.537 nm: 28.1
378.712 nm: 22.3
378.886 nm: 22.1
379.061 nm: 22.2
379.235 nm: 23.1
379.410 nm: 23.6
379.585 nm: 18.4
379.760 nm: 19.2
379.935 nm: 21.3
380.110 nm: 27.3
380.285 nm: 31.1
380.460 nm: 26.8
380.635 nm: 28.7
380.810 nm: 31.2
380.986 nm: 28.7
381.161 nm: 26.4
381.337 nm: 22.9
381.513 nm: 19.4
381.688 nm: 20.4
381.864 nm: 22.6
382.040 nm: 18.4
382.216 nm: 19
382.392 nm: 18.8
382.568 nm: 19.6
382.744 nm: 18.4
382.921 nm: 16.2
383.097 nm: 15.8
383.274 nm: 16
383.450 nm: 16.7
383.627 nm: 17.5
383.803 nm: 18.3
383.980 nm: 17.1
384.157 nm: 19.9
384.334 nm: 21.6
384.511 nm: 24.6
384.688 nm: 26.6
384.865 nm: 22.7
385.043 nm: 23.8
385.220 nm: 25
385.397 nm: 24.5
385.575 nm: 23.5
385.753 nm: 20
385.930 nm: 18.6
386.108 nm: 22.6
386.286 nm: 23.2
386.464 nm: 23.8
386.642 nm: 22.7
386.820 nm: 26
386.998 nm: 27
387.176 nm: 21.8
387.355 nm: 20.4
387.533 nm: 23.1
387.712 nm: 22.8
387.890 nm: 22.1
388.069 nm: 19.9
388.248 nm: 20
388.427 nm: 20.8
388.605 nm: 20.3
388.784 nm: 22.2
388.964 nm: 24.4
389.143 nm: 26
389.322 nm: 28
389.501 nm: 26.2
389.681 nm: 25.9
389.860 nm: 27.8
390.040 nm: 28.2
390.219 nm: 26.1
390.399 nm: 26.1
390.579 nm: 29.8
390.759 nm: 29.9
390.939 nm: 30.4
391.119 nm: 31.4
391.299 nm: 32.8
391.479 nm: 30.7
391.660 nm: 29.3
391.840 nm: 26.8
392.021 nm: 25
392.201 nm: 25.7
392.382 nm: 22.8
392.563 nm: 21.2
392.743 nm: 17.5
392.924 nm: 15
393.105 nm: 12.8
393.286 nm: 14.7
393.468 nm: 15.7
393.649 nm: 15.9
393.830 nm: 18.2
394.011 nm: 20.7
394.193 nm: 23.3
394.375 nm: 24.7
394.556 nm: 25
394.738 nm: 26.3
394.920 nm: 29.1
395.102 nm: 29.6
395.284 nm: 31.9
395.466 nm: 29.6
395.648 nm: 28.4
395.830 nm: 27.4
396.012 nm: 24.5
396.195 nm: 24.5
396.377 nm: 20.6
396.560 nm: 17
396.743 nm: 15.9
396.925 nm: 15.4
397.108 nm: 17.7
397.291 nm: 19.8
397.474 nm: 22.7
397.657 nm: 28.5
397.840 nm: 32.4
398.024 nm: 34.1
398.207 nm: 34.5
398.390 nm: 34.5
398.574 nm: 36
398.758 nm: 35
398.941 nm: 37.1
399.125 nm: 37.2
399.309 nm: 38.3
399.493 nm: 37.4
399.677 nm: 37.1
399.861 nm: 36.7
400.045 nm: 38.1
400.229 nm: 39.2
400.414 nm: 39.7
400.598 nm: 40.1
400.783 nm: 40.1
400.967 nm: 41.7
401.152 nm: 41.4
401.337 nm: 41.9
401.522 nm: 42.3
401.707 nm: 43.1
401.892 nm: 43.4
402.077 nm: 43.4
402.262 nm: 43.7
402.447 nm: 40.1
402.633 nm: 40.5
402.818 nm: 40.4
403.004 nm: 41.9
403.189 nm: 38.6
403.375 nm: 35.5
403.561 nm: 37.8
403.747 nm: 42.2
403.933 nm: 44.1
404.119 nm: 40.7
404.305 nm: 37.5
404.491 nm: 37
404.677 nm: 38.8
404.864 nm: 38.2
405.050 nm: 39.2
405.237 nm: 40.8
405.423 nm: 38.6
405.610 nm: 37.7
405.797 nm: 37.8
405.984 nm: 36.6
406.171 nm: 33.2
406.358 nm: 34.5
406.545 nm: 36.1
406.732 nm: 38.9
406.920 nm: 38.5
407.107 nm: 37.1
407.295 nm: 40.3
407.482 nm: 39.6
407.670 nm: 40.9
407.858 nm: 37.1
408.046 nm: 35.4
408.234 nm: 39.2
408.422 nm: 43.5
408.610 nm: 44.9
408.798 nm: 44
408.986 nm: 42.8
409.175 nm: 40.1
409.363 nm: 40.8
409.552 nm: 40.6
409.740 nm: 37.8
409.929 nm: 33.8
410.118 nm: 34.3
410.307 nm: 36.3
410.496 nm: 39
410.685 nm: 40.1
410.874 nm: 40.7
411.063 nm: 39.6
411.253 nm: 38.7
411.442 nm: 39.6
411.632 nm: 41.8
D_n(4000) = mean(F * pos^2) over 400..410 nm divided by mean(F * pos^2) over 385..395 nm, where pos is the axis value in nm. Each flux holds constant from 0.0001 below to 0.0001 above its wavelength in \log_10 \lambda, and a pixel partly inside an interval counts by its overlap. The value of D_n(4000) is 1.8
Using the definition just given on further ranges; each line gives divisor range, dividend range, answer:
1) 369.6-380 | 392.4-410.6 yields 1.63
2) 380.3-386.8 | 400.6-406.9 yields 2.01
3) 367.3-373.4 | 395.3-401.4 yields 1.48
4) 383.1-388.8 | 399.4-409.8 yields 2.01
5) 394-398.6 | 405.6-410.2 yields 1.58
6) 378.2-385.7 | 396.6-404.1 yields 1.78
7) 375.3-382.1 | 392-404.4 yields 1.37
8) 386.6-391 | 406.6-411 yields 1.76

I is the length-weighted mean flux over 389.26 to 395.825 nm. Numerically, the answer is 25.1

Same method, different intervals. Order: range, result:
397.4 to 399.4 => 33.8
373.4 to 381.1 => 24.4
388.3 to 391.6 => 27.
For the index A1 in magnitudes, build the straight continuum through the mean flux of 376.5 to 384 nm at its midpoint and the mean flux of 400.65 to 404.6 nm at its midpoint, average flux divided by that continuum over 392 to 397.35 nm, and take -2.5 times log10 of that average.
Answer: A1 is 0.499 mag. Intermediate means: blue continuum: 23.3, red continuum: 40.8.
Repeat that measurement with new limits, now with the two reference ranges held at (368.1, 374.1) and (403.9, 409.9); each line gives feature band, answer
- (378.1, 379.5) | 0.09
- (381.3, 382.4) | 0.37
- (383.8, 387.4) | 0.31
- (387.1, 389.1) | 0.39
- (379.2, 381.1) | 0.09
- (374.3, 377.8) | 0.08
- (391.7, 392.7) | 0.33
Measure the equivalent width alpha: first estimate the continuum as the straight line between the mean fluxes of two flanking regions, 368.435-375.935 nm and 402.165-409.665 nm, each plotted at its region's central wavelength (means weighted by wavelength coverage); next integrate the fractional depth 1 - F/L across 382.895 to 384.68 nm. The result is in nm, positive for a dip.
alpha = 0.63 nm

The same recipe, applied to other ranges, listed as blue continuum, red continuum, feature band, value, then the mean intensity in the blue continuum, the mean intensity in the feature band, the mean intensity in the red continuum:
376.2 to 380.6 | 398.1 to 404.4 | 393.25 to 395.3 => 0.72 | 25.5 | 22.8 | 39.4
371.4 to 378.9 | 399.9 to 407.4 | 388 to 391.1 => 0.61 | 23.9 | 25.6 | 39.5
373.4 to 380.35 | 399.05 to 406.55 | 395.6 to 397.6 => 0.81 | 23.9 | 21.2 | 39.4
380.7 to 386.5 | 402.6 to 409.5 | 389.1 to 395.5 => 0.72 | 21.3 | 24.9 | 39.2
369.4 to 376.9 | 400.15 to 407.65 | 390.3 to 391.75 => 0.12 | 23.5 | 30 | 39.6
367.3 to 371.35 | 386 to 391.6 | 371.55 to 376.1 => 0.61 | 25.5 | 22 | 25.2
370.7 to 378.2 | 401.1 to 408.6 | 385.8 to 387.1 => 0.29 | 23.9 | 23.3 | 39.5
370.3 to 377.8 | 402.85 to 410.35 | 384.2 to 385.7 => 0.25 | 23.6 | 23.8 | 38.8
